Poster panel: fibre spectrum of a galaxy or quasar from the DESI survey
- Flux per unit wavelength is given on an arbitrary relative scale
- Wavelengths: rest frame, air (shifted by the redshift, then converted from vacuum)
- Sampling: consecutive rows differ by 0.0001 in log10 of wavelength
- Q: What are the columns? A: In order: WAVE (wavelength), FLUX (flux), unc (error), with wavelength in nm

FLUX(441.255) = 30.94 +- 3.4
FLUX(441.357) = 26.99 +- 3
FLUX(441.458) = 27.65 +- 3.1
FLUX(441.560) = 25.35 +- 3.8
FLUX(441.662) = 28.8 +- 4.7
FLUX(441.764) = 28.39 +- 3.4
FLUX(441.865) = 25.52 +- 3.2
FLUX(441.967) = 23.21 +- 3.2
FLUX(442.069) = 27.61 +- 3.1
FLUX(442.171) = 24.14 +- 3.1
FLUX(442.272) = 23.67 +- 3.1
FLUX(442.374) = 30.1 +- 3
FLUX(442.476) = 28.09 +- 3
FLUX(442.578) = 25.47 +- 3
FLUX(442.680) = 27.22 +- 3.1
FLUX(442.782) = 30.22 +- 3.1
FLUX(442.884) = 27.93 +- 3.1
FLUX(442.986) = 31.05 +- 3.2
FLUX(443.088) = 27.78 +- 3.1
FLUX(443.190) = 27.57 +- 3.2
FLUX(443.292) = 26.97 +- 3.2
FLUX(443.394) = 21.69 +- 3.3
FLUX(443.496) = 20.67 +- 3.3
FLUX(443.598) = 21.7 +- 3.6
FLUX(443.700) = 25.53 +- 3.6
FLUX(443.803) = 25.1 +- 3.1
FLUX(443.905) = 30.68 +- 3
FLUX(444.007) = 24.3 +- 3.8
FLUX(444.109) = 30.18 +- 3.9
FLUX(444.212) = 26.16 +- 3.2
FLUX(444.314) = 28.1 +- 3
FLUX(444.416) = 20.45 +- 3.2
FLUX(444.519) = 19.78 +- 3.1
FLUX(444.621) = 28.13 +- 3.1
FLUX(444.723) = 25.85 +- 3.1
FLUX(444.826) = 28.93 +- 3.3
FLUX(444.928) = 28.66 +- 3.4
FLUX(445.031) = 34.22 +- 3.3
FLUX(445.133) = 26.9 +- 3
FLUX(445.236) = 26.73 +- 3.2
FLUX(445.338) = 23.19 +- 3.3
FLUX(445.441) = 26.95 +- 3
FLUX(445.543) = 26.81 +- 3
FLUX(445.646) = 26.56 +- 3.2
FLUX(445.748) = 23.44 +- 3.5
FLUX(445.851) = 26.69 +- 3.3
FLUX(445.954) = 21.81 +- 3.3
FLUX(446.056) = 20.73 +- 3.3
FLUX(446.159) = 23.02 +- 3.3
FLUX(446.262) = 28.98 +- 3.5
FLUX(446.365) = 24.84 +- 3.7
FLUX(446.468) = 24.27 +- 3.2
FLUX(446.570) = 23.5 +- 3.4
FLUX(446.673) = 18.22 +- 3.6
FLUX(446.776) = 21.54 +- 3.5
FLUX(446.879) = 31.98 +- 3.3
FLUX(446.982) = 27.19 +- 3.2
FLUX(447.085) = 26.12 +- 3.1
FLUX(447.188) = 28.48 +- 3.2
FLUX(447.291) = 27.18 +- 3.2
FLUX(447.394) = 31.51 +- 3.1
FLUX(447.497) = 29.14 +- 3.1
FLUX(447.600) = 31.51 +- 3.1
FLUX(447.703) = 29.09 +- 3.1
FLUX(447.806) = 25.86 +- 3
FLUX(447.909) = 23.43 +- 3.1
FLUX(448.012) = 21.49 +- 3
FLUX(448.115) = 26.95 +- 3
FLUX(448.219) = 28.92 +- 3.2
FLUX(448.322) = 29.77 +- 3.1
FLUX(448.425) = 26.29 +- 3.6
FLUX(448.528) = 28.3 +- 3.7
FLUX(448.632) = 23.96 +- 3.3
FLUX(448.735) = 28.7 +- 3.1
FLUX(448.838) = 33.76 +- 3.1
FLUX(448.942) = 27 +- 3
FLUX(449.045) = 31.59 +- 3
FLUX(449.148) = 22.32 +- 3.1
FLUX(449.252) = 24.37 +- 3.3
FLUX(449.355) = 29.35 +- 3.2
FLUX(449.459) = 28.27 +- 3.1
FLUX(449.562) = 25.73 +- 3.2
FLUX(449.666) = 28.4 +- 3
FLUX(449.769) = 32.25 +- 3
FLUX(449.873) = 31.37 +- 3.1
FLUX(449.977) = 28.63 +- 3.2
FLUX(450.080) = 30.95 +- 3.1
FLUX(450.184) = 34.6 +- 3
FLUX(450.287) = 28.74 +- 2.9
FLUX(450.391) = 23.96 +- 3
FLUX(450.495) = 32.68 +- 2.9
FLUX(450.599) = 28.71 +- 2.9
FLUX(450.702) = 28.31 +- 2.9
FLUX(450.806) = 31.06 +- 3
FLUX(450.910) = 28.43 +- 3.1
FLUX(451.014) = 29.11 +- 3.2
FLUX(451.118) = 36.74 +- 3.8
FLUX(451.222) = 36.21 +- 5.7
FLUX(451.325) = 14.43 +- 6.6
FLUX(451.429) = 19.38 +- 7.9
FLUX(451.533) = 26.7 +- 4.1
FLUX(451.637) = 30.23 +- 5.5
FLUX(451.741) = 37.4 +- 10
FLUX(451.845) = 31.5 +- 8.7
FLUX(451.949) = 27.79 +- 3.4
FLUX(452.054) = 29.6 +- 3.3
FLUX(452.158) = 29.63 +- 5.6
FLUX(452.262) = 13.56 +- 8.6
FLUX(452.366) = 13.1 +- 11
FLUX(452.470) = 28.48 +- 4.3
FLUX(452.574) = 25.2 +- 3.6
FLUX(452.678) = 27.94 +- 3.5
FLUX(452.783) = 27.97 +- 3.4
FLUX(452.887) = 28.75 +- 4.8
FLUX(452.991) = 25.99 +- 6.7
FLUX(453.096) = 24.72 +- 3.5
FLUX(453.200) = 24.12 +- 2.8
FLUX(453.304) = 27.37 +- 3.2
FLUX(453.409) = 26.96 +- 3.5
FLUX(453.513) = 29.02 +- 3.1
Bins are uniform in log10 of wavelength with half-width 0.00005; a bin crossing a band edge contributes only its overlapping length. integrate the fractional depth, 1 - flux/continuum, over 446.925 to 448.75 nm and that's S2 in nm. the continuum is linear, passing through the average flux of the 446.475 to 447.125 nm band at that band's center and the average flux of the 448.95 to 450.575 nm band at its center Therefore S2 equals -0.09 nm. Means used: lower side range 24.7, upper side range 28.8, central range 27.4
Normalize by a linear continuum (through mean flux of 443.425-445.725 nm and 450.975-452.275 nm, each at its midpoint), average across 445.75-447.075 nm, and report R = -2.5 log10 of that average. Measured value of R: 0.10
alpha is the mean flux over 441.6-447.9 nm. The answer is 26.3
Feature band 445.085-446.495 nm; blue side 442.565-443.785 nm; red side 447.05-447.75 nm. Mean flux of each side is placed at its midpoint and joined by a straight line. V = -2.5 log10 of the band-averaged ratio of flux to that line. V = 0.12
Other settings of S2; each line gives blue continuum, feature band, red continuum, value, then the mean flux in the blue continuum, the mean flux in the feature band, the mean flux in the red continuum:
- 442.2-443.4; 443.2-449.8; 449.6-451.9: 0.471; 27.5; 26.4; 29.5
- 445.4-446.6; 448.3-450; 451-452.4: -0.145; 24.8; 28.2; 26.9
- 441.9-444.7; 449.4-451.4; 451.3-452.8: -0.276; 26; 29.3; 25.7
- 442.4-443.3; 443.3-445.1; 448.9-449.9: 0.139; 28.1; 25.9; 28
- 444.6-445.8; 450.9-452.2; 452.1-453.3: -0.207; 27.2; 29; 24.7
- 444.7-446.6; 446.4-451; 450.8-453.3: -0.245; 25.9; 27.8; 26.9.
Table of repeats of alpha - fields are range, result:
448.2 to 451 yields 28.8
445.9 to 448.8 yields 26.2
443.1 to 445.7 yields 26.1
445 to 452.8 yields 27.2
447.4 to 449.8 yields 27.7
